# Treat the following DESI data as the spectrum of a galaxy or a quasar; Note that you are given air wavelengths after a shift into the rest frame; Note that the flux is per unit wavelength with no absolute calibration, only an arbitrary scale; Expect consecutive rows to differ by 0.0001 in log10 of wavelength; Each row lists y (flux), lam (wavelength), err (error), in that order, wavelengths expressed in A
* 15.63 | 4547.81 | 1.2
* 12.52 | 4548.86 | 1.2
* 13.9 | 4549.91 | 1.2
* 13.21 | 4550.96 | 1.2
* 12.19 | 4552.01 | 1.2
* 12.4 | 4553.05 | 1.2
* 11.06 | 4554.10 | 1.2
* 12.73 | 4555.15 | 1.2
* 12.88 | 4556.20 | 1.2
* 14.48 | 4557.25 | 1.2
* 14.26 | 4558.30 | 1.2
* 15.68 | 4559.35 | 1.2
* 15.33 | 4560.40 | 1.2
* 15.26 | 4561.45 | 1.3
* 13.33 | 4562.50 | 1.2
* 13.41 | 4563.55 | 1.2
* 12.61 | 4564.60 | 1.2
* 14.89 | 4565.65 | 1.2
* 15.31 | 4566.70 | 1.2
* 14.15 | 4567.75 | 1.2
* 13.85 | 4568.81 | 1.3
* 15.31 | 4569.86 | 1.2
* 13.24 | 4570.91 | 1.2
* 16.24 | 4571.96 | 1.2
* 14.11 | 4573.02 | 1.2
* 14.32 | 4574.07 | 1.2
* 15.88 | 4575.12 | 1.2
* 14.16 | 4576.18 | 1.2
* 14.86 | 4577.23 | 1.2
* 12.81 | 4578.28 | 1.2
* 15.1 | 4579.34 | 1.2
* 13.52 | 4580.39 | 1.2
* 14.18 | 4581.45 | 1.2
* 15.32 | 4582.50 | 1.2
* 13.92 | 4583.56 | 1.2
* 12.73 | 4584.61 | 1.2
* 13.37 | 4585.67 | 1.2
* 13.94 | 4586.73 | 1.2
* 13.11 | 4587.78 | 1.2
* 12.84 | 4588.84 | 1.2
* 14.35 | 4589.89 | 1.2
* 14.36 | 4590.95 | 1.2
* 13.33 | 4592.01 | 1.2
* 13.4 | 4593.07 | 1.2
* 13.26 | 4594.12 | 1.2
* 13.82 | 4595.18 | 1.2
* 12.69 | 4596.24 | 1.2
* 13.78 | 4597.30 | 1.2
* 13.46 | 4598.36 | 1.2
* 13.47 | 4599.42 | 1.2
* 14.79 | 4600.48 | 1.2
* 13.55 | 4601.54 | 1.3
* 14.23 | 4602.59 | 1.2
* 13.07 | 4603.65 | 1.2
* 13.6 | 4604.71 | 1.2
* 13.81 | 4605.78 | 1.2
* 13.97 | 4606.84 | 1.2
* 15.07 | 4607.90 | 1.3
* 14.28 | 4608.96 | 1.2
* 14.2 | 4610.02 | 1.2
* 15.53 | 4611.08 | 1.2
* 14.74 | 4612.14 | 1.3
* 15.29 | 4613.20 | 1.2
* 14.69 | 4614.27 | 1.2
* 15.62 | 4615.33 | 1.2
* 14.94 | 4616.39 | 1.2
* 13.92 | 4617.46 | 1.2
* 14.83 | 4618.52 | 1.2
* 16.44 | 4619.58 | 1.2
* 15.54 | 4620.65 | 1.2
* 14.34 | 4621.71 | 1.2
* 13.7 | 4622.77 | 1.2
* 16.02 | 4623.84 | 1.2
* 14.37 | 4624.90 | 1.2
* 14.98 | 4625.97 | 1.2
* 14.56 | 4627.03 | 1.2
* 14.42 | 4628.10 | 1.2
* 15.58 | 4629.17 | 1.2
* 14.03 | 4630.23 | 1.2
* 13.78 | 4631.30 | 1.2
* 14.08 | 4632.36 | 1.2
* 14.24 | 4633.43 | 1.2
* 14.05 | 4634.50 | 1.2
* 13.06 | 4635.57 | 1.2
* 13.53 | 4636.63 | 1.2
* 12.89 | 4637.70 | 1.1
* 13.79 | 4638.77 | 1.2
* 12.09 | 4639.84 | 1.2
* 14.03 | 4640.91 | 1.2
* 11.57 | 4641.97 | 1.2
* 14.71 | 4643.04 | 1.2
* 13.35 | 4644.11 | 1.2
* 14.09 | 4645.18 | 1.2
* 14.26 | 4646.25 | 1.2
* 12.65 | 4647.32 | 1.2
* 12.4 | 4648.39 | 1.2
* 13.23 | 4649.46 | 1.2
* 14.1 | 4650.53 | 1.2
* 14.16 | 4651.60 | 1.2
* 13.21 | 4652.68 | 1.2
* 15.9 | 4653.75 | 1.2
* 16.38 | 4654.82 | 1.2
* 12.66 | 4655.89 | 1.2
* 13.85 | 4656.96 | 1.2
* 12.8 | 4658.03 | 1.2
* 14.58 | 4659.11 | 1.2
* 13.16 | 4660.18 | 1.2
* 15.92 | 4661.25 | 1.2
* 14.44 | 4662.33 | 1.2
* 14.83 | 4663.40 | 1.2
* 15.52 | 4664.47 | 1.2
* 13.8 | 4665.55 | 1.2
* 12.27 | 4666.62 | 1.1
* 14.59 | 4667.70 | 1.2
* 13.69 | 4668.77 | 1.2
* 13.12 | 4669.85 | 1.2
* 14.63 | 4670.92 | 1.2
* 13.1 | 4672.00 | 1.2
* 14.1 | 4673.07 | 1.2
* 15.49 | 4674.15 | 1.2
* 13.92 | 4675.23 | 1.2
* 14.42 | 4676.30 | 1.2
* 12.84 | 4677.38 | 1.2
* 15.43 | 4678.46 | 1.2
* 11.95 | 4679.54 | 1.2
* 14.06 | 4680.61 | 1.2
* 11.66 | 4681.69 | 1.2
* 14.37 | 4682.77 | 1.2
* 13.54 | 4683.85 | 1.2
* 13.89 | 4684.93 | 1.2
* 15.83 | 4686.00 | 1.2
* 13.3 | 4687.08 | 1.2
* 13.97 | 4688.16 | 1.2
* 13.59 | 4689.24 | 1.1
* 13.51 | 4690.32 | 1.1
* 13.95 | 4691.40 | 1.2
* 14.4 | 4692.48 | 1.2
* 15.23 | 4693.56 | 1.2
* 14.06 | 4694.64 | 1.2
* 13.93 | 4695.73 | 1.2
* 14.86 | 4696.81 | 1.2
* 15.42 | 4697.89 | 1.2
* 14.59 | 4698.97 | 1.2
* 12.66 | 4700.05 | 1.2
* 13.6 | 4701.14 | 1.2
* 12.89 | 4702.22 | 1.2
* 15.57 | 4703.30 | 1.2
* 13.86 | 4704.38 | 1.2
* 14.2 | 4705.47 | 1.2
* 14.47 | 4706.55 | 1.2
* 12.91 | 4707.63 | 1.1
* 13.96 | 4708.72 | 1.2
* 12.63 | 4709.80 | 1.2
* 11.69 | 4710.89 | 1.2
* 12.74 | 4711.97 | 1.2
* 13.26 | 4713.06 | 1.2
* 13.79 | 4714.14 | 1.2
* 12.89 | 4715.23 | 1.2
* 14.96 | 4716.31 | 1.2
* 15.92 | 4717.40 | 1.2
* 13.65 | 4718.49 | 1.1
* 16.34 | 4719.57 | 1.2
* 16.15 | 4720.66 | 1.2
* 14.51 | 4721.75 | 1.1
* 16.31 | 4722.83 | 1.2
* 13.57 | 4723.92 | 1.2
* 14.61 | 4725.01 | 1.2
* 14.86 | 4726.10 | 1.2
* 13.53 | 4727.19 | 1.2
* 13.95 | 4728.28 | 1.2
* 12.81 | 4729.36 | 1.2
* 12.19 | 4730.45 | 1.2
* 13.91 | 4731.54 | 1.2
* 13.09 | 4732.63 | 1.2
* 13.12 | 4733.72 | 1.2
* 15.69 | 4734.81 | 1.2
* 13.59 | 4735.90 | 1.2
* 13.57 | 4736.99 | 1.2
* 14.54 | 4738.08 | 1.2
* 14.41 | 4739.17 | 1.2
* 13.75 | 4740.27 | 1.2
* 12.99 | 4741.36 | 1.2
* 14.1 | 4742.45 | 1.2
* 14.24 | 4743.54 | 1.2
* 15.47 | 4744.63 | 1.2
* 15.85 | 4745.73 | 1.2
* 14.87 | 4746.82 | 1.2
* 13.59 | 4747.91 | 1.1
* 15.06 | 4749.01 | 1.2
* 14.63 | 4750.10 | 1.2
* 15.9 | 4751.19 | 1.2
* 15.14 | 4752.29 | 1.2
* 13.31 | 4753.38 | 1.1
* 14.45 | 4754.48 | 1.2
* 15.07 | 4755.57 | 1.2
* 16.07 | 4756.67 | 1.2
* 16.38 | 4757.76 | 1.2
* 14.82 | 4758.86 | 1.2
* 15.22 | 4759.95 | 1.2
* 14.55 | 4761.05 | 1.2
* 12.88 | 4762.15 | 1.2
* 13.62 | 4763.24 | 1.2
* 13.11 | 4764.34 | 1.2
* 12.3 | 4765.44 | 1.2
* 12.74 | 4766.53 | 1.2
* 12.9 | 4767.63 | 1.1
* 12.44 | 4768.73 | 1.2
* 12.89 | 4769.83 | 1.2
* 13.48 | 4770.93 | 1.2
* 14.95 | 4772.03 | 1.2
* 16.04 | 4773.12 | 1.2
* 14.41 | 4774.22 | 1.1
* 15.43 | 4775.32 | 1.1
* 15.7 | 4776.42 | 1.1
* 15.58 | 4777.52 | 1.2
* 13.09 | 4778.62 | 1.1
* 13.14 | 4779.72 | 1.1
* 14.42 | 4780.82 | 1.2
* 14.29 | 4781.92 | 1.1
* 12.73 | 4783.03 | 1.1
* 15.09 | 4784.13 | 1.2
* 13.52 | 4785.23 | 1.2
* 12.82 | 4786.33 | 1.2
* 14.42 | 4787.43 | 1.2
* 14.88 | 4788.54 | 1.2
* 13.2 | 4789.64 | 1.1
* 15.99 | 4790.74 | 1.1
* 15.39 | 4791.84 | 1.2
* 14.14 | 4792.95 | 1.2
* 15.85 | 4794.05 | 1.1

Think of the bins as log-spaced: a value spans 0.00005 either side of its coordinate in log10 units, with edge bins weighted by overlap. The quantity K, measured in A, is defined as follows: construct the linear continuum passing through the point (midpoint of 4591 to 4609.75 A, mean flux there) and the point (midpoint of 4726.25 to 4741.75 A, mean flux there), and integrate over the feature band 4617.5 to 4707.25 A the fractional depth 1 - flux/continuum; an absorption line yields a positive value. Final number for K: -2.1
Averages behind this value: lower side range 13.8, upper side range 13.7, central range 14.1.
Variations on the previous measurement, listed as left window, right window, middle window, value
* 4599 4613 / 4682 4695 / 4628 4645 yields 0.58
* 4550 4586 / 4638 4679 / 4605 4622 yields -1.04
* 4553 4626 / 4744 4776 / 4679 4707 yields 0.67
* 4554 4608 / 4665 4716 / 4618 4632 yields -0.90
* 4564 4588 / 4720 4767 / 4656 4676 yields 0.27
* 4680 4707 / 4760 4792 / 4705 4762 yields -1.05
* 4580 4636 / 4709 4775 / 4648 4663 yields 0.11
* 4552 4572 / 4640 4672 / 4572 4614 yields -0.36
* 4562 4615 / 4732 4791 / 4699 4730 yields 0.39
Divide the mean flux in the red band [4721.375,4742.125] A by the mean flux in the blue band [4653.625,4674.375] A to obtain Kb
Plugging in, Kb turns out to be 0.98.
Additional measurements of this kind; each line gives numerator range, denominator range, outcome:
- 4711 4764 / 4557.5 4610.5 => 1.02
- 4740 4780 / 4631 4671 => 1.04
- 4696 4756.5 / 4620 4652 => 1.02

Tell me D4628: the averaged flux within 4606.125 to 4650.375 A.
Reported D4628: 14.2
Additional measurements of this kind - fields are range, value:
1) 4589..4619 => 14.1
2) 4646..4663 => 14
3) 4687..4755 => 14.1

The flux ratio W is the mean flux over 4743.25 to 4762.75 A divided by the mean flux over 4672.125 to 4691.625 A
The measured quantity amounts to 1.07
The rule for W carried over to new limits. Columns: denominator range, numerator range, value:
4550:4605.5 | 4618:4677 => 1.02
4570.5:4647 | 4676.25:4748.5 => 0.99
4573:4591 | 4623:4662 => 0.99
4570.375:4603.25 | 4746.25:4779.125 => 1.03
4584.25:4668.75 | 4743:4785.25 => 1.02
